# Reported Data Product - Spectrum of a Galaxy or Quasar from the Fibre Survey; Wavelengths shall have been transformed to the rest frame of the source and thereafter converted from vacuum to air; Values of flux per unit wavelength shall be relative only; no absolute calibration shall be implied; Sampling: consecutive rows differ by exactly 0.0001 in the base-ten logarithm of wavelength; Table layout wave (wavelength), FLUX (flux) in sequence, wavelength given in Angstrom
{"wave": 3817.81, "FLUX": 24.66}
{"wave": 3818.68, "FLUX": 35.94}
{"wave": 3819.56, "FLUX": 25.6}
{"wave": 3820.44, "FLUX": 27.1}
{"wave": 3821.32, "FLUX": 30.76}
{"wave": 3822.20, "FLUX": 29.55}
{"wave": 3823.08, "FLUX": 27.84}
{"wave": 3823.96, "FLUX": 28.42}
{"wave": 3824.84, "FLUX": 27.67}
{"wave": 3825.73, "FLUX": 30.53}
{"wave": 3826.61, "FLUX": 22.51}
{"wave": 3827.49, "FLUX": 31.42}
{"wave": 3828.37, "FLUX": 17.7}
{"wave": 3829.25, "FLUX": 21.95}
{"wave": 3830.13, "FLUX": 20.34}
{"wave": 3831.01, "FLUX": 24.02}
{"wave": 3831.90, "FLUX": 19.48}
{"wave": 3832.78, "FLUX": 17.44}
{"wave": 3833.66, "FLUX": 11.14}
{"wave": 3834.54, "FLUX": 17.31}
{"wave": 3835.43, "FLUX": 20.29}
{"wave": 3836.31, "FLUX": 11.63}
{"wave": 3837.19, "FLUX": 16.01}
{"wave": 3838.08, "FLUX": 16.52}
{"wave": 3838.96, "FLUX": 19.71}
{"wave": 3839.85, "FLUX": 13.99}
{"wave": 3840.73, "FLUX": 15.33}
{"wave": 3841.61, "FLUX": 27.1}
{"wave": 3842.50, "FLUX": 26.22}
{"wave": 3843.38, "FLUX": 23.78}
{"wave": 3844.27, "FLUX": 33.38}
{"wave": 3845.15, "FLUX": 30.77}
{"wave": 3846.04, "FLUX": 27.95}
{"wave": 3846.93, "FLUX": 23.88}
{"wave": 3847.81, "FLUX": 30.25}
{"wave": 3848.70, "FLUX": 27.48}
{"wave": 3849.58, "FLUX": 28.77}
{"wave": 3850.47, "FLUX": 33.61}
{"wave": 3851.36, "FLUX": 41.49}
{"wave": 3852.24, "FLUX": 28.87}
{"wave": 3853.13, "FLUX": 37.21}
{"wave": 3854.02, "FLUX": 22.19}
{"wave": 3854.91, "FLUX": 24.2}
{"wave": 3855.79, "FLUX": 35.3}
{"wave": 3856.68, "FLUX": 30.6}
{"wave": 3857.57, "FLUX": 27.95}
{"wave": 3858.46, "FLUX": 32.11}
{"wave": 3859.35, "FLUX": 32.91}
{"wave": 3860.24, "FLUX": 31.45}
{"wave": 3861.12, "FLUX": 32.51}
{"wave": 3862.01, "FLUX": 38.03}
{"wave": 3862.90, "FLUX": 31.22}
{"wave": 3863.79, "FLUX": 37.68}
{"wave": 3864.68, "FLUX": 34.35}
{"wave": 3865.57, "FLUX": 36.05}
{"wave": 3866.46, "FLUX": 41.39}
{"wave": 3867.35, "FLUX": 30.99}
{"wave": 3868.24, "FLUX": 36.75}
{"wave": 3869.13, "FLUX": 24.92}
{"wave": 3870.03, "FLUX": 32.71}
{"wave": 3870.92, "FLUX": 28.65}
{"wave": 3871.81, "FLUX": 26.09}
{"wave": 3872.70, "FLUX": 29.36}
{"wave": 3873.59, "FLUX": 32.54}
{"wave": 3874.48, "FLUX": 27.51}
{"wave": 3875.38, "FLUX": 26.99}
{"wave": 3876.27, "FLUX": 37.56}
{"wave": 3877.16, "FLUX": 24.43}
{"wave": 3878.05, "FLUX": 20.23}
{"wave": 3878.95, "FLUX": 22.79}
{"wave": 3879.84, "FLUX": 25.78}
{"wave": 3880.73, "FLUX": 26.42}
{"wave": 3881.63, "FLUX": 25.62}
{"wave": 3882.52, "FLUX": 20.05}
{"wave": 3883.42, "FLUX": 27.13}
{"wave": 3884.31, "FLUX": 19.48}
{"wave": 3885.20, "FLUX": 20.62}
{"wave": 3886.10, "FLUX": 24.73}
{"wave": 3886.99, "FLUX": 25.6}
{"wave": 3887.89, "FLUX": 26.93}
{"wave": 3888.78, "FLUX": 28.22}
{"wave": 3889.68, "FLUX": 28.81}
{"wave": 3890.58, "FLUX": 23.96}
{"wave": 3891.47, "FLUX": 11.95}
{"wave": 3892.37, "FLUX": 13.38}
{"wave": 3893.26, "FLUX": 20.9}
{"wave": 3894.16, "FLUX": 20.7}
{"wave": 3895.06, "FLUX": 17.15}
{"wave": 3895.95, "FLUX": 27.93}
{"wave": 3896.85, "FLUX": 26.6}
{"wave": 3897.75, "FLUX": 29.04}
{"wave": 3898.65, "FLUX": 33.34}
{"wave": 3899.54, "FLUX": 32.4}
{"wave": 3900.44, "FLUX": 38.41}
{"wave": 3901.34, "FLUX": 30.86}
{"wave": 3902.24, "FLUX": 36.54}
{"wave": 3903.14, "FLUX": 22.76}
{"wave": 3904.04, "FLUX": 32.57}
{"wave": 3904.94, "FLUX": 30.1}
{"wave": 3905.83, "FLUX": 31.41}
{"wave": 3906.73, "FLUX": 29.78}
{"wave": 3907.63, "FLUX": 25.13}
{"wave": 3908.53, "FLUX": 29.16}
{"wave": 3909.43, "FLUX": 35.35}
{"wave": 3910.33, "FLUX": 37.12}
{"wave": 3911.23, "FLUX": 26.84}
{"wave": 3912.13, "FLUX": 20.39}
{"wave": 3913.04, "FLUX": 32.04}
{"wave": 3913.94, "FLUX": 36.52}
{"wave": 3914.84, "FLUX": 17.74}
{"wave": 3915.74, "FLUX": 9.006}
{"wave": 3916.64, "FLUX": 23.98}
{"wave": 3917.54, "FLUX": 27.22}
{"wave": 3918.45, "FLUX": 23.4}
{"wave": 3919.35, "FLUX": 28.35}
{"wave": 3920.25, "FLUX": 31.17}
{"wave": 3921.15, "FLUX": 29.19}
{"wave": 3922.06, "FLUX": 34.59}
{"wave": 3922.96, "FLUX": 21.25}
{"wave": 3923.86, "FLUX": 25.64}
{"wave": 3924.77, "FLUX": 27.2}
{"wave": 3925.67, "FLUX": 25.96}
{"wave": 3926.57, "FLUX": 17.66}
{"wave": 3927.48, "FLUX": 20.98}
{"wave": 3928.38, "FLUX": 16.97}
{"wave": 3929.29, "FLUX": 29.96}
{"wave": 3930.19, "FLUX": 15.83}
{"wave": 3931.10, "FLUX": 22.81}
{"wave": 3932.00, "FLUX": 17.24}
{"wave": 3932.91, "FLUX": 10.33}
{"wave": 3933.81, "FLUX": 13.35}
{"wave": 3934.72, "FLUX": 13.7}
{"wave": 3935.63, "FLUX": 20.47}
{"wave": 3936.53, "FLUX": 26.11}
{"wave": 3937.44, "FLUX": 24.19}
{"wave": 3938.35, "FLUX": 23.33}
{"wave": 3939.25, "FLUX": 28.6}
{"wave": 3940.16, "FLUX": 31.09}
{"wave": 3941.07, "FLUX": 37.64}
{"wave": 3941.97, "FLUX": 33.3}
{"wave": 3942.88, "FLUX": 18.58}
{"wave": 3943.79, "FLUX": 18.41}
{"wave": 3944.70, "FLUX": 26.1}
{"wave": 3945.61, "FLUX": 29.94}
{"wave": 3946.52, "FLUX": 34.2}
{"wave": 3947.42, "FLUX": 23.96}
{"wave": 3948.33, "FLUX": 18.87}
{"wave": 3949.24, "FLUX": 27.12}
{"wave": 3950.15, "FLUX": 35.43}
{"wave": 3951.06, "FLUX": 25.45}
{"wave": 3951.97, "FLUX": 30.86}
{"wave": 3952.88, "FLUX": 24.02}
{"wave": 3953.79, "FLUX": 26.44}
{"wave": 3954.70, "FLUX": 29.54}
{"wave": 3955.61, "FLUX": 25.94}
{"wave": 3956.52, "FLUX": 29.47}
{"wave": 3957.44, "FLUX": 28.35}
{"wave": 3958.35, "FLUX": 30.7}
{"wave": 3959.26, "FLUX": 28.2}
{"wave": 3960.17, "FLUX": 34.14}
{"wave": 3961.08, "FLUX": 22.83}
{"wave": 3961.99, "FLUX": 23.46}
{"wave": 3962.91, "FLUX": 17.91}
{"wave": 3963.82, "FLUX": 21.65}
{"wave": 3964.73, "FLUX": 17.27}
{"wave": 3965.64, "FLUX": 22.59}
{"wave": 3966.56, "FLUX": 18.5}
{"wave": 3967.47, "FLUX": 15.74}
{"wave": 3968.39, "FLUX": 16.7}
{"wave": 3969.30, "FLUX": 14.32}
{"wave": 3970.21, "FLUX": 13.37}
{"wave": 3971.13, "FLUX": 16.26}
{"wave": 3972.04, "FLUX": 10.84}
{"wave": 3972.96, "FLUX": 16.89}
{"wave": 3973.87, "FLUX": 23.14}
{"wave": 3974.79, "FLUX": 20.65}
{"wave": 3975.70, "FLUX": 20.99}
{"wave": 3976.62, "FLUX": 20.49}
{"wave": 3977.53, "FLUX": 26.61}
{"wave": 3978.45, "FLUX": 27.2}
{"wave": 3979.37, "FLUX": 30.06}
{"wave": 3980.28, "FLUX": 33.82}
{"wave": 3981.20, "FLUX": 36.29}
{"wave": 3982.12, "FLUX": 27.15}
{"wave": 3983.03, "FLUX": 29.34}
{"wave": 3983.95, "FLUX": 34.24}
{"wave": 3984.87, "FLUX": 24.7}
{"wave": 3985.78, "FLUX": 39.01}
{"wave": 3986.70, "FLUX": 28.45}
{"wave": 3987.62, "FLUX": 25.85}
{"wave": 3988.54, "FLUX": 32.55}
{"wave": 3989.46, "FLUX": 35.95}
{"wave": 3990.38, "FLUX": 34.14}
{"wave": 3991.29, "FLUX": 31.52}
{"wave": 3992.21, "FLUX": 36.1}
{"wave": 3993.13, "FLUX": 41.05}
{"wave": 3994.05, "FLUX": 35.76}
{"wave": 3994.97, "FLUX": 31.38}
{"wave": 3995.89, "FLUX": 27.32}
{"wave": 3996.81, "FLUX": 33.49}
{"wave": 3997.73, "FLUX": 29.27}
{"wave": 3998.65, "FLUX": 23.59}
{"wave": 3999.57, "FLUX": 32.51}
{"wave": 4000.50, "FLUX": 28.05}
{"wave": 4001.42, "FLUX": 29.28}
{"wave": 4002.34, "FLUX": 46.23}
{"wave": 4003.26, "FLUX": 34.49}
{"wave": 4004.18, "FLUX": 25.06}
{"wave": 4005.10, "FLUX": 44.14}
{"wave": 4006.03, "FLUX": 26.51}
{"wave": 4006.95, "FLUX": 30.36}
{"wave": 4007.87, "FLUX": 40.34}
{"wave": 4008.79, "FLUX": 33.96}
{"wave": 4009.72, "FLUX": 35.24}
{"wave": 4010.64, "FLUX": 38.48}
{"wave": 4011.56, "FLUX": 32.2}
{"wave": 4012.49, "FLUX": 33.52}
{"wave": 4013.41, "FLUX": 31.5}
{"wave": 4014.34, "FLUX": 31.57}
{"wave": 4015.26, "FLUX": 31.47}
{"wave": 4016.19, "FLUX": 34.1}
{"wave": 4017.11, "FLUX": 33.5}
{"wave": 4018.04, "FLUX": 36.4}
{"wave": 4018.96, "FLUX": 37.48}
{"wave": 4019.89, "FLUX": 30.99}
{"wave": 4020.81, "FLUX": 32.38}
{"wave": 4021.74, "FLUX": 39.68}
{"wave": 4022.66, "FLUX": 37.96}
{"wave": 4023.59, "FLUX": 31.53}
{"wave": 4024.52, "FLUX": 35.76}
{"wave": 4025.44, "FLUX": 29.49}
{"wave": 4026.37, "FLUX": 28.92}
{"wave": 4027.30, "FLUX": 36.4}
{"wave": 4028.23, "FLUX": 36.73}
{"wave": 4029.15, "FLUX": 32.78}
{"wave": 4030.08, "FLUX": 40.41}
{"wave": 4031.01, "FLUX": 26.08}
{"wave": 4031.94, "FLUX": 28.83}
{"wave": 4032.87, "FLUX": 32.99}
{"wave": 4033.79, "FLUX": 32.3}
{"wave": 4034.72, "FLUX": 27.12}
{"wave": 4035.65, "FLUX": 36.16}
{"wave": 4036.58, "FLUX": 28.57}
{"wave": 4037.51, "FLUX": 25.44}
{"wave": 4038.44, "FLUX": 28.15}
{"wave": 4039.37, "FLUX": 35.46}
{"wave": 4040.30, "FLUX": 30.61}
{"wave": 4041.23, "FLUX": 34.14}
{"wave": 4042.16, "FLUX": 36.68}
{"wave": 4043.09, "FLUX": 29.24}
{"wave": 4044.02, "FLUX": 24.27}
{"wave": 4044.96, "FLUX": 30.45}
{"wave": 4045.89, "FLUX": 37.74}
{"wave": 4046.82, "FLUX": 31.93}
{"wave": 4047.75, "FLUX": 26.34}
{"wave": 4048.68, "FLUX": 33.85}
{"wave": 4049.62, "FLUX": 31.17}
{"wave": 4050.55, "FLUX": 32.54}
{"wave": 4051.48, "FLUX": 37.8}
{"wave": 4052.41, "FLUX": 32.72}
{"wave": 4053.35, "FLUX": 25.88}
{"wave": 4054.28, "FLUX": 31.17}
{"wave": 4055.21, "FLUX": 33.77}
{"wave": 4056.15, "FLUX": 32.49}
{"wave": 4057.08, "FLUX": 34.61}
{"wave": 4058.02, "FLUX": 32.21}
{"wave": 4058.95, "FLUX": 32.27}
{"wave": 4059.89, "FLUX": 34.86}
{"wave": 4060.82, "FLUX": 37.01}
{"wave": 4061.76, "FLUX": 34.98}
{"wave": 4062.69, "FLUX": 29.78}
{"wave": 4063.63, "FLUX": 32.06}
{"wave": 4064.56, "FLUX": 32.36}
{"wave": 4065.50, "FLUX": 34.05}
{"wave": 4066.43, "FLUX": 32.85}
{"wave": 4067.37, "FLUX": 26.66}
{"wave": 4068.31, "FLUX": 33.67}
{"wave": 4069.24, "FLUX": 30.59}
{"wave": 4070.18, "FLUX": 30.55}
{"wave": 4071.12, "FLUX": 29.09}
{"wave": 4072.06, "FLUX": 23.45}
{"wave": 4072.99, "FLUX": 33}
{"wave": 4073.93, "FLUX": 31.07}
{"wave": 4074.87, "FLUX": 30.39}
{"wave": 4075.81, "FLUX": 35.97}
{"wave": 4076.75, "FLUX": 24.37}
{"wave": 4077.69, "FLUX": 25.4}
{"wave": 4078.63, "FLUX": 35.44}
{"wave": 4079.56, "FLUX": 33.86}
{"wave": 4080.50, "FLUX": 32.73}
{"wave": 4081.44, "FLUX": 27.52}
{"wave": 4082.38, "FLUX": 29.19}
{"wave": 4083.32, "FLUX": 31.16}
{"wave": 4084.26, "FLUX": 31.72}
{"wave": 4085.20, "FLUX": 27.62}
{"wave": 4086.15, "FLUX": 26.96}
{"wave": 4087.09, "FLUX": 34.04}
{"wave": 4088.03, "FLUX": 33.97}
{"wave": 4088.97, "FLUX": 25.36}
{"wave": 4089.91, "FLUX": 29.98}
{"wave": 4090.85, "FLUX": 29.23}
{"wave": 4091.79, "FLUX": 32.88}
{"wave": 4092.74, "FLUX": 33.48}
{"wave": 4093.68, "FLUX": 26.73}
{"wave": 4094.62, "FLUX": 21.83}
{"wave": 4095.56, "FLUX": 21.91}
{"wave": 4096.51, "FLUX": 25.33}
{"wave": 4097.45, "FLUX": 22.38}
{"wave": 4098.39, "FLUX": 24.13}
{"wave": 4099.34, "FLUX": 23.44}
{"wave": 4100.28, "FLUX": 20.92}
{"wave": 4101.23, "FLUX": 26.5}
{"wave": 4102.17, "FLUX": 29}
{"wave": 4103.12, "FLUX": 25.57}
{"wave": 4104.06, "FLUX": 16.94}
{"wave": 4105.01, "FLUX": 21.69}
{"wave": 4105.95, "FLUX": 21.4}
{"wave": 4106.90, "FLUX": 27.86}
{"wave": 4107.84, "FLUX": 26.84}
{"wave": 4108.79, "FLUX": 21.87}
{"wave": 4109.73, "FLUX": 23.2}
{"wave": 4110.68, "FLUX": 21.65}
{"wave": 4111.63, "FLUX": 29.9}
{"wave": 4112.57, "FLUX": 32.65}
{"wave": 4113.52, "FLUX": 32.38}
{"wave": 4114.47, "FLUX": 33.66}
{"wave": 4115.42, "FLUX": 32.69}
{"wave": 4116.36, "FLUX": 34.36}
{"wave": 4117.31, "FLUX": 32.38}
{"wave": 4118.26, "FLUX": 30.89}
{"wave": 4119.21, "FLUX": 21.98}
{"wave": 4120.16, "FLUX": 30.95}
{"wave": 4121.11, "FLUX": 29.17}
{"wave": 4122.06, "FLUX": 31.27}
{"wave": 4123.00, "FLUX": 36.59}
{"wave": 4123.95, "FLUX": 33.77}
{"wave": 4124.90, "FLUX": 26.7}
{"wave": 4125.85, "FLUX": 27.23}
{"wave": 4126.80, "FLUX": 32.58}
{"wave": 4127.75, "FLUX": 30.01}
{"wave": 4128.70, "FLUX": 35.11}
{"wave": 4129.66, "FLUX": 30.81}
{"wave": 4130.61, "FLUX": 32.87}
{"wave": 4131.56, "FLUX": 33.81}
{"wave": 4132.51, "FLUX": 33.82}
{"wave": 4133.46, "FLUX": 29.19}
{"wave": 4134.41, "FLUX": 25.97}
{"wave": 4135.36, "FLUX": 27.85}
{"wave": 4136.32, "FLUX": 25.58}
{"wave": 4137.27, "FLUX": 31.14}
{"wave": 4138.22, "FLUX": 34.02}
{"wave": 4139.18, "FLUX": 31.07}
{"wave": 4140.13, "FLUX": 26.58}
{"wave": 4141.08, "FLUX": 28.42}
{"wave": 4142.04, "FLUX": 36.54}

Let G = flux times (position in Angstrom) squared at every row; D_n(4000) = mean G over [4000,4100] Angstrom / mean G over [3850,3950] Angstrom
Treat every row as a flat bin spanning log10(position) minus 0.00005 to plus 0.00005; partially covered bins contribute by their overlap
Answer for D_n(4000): 1.3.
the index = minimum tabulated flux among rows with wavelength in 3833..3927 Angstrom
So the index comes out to 9.006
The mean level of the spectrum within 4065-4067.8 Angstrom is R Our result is 31.2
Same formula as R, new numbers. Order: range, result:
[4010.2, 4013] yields 34.7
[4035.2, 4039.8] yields 30.7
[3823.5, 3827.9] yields 28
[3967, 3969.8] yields 15.6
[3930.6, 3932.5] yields 19.7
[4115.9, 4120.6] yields 30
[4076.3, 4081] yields 30.4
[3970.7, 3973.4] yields 14.6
